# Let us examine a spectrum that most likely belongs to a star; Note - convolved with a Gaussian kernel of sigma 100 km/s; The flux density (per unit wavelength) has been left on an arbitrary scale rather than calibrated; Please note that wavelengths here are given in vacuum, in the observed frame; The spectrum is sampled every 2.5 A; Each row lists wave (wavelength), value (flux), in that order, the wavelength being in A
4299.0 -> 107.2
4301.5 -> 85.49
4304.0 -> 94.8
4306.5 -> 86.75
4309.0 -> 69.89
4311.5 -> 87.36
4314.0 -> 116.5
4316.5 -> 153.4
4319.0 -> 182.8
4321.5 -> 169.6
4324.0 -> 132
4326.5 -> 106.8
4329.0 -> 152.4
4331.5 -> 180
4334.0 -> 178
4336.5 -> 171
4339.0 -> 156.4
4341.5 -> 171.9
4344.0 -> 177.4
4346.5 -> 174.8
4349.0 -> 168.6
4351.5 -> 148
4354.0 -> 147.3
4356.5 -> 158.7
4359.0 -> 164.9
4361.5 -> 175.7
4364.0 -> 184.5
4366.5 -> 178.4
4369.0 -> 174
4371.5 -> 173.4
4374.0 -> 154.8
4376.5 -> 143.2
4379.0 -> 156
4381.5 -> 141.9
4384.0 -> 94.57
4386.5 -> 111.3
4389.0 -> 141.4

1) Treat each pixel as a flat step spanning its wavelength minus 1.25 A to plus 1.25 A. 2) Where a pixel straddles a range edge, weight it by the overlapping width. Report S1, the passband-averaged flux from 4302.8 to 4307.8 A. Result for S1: 90.5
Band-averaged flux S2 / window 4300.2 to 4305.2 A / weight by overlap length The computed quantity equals 90.3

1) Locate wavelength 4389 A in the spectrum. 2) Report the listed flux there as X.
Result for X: 141.4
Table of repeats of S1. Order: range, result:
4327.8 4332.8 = 166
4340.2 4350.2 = 173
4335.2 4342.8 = 167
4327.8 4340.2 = 168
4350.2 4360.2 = 155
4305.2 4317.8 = 103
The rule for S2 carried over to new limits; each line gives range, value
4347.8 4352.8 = 158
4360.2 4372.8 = 177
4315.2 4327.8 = 149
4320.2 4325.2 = 151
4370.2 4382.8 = 154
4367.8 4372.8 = 174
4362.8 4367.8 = 181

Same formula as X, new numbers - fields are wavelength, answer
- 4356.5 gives 158.7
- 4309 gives 69.89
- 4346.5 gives 174.8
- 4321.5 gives 169.6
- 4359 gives 164.9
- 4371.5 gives 173.4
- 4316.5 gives 153.4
